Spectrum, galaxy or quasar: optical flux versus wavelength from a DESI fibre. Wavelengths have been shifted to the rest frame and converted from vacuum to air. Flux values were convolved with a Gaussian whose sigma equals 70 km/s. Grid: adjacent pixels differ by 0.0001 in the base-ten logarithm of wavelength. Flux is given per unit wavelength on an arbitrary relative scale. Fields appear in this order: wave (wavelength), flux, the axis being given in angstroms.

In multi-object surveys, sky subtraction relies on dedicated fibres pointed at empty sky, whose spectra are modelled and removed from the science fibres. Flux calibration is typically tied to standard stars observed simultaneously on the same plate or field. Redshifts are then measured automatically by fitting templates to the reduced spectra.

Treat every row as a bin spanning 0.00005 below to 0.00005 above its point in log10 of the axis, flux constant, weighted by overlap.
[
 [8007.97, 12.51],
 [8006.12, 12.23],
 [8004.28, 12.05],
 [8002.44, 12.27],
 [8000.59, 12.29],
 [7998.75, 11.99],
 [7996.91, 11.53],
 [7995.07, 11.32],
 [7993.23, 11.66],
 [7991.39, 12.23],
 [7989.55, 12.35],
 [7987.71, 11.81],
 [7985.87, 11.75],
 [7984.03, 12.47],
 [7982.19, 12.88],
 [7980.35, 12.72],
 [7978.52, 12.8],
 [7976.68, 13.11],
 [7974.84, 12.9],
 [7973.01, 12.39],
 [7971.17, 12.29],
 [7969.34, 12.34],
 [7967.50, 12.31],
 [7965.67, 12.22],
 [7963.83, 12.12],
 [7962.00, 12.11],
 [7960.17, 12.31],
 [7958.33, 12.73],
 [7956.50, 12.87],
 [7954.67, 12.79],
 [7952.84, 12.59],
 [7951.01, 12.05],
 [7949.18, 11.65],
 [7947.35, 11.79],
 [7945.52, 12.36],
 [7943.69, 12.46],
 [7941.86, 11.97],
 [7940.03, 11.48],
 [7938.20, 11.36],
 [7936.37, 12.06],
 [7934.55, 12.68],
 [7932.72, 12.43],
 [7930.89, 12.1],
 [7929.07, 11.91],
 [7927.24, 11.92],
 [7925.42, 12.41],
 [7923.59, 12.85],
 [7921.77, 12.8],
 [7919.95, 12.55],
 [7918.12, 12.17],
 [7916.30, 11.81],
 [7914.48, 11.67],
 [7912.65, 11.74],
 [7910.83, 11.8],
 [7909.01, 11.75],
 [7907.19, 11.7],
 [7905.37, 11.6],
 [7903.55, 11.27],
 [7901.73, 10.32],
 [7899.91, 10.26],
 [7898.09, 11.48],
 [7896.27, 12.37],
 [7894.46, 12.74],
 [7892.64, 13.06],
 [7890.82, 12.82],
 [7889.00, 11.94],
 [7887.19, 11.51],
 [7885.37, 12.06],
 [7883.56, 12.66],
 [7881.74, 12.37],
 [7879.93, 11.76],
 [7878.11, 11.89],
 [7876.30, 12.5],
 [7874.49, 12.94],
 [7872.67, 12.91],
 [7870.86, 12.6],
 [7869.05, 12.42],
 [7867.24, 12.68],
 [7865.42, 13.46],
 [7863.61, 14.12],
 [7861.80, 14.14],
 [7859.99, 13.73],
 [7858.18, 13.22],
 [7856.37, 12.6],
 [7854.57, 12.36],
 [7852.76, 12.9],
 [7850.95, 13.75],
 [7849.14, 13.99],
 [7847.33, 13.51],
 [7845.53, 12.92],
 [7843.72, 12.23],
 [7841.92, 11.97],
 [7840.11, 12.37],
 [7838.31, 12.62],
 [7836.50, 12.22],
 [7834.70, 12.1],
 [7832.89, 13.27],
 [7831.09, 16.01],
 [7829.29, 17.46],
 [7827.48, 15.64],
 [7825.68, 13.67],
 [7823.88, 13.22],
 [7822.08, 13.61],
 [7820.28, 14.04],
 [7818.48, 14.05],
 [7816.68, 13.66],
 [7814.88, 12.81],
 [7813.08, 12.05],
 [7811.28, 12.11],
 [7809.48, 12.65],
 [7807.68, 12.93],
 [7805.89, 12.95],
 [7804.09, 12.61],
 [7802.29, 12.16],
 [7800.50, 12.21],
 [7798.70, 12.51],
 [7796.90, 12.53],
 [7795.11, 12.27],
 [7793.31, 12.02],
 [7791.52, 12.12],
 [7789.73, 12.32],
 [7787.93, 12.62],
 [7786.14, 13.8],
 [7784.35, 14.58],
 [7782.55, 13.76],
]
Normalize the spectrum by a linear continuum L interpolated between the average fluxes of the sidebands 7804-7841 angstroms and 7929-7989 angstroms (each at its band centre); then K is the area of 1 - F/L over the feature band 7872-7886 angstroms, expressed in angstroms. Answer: 0.6 angstroms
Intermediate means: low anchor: 13.5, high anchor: 12.3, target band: 12.4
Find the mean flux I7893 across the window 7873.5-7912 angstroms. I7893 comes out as 11.9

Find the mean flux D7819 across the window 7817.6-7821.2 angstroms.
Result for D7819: 14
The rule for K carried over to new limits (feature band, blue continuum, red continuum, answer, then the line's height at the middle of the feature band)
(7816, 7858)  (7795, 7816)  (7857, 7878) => -2.2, 12.8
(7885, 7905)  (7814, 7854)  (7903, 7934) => 1.1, 12.5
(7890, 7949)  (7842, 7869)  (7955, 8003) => 3.5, 12.7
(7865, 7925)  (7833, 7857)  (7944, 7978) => 2.2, 12.6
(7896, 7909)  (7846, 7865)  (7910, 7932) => 1.3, 12.5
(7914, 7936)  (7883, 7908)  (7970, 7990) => -0.4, 12.1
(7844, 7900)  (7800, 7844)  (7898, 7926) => -1.4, 12.4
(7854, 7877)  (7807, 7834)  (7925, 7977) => 0.4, 13.3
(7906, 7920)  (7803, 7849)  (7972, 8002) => 1.0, 12.7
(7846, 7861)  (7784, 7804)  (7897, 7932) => -1.3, 12.2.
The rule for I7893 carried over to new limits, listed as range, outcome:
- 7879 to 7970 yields 12.1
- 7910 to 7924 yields 12.2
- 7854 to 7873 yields 13.1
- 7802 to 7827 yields 13.1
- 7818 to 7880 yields 13.3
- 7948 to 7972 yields 12.3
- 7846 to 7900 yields 12.7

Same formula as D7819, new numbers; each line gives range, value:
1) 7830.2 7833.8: 14.6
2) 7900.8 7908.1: 11.2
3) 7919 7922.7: 12.7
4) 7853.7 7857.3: 12.5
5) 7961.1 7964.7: 12.1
